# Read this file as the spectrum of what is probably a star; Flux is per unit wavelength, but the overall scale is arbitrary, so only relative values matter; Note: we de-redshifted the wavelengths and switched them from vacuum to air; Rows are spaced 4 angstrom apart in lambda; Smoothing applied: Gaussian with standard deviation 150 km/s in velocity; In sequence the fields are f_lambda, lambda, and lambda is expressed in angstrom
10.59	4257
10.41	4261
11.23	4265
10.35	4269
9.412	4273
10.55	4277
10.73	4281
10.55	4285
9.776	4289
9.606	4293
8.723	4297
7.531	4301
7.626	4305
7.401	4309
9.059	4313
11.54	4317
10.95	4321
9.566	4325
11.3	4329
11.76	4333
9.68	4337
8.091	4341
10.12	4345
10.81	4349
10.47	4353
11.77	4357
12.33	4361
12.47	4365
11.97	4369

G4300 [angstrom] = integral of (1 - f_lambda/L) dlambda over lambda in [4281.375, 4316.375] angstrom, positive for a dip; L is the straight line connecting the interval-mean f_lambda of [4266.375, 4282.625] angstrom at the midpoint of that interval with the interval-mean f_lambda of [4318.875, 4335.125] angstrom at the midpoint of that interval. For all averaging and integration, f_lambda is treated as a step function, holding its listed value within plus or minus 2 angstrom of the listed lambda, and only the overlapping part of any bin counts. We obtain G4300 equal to 5.2 angstrom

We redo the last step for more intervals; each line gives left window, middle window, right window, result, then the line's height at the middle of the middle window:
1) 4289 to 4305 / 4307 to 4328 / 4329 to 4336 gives 0.91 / 10.2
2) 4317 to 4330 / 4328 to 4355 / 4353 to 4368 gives 2.41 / 11.3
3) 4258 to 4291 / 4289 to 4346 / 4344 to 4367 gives 7.44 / 10.9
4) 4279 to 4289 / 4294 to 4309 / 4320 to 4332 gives 3.63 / 10.6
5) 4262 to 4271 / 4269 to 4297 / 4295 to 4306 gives -1.92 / 9.41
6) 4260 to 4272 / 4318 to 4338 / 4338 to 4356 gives -1.25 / 10.1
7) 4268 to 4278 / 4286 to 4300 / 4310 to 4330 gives 1.13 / 10.1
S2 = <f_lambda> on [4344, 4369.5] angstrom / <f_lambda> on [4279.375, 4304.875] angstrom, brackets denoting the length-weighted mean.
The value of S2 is 1.23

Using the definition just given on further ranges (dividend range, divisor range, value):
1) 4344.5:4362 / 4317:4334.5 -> 1.02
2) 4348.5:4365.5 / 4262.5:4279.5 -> 1.11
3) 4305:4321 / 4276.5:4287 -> 0.88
